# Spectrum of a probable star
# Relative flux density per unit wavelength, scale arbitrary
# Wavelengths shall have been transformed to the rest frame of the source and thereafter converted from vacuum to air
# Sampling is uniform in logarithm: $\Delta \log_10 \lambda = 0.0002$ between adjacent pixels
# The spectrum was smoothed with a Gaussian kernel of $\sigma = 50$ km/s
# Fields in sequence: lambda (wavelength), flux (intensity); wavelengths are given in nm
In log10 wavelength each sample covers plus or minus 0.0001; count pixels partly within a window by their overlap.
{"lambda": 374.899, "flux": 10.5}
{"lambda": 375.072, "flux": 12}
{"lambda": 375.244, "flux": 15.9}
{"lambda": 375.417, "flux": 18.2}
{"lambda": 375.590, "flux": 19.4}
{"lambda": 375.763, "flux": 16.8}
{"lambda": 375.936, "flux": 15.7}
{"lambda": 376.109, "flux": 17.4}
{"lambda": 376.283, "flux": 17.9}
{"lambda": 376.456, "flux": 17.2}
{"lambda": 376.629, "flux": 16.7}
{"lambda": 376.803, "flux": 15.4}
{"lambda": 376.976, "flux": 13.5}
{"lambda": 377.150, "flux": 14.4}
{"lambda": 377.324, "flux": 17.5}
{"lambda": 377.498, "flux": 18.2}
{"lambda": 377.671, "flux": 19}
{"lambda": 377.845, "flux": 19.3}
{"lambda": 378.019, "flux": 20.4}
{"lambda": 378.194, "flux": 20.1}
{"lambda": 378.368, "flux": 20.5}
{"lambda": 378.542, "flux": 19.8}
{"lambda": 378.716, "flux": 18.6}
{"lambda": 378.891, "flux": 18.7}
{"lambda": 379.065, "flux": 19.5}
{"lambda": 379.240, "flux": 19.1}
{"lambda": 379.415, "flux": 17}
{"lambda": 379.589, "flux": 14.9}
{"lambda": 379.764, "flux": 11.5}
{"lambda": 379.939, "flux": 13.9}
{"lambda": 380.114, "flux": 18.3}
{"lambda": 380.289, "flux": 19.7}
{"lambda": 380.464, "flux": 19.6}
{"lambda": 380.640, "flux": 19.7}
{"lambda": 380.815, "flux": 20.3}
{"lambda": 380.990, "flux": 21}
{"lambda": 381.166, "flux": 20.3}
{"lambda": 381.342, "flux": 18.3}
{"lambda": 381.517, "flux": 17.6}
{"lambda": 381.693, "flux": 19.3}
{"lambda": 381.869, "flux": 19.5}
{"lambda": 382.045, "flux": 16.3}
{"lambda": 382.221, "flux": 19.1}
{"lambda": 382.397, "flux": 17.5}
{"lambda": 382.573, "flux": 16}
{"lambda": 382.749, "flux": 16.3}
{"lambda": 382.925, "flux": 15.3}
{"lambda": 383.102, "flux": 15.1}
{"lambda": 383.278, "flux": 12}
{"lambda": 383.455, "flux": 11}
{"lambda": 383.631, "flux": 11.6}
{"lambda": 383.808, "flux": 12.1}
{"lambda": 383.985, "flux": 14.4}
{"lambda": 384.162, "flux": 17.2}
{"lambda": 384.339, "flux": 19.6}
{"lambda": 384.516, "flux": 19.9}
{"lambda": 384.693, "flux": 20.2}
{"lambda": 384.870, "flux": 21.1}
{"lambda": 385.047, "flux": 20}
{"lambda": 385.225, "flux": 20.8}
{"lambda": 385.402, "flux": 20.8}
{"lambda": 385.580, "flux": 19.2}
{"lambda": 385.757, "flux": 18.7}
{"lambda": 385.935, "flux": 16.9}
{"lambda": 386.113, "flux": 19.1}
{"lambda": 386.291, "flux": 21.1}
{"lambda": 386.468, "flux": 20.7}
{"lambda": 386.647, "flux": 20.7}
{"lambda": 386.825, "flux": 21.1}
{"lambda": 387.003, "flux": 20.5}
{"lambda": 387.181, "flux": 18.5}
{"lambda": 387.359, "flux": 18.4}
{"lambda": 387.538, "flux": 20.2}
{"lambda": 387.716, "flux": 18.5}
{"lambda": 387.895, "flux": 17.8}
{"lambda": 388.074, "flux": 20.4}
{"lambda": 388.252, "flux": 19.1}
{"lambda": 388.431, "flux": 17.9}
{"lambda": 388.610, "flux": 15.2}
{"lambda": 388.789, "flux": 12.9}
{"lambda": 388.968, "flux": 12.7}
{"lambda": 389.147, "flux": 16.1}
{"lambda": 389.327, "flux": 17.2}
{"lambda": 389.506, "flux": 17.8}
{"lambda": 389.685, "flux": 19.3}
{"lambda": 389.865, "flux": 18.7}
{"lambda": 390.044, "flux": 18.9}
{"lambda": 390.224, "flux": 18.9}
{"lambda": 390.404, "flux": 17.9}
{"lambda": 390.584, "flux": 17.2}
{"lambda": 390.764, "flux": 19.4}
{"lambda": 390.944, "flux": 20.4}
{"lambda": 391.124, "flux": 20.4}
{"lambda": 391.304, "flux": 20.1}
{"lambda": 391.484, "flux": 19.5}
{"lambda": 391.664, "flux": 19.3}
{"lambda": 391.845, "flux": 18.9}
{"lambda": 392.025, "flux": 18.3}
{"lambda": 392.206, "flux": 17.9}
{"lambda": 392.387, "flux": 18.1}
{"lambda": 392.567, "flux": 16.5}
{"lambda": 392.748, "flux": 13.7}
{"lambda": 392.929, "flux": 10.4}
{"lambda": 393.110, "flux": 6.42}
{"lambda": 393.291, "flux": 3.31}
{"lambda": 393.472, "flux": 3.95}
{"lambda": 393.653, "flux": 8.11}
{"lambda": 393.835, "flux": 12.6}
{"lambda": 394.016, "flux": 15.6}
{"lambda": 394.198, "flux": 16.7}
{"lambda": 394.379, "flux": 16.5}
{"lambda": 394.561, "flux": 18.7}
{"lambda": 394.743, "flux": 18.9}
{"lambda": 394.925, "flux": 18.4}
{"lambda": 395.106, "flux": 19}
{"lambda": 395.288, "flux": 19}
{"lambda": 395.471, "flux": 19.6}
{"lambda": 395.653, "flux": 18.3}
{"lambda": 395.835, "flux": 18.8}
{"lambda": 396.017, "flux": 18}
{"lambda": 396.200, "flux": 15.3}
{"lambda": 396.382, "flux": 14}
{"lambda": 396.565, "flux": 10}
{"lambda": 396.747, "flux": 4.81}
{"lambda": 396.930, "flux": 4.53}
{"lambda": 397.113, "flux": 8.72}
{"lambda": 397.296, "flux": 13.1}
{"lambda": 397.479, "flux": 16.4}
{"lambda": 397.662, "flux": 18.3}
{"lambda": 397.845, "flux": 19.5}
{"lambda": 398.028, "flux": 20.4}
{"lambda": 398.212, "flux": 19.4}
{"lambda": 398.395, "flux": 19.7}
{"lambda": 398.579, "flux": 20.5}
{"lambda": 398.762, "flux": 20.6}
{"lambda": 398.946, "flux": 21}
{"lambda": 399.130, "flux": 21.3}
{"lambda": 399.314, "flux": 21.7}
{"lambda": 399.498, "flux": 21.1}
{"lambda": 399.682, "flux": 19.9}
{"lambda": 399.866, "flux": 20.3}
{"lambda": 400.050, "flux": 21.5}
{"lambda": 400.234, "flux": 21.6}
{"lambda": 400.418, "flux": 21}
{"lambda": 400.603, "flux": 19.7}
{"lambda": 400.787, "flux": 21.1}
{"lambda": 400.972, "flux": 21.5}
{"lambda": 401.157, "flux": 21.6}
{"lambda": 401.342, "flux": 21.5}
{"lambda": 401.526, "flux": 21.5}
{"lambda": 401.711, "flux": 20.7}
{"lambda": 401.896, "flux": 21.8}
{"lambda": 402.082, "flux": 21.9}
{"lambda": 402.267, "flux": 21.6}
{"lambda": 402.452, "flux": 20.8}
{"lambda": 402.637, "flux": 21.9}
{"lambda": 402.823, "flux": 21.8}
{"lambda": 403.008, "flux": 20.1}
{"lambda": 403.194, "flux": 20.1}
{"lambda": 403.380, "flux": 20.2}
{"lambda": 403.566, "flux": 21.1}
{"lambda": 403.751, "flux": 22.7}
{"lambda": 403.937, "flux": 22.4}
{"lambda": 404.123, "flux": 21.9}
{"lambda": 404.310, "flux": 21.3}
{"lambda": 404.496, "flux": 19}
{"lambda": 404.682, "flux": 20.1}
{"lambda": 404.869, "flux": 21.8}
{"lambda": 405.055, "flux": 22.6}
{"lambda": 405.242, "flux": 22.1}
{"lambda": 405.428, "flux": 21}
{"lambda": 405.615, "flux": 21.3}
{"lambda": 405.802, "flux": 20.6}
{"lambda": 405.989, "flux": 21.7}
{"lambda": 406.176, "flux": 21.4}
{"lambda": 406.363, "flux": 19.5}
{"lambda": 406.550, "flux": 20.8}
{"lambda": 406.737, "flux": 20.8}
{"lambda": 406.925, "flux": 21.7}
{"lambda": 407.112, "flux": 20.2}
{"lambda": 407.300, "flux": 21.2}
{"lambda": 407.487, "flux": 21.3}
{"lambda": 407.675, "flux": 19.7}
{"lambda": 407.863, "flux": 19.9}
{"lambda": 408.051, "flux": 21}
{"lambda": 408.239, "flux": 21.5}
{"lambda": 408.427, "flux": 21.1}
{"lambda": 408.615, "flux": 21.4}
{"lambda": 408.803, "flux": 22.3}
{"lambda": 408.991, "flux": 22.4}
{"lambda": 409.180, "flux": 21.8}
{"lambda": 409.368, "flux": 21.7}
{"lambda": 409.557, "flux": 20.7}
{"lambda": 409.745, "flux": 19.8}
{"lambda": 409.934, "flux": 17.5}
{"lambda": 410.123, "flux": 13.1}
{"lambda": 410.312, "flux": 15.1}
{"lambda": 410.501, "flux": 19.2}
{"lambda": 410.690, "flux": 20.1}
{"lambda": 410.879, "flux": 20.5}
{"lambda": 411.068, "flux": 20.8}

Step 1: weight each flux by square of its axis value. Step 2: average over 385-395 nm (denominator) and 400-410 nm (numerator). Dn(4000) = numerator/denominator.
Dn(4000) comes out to 1.32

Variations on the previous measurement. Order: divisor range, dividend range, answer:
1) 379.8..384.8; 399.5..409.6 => 1.38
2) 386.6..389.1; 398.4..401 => 1.23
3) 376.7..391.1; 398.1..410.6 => 1.28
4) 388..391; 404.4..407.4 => 1.29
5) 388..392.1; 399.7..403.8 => 1.24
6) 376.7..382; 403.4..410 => 1.33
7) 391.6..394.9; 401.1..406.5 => 1.58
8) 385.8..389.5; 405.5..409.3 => 1.28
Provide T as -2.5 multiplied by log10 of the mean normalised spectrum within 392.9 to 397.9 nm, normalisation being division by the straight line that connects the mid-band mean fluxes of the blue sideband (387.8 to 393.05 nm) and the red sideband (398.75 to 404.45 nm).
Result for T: 0.36 mag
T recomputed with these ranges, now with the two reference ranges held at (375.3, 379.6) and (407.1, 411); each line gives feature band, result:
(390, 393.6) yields 0.19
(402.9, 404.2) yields -0.08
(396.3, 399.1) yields 0.23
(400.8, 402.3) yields -0.10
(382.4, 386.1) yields 0.08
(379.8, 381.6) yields -0.03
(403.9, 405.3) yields -0.08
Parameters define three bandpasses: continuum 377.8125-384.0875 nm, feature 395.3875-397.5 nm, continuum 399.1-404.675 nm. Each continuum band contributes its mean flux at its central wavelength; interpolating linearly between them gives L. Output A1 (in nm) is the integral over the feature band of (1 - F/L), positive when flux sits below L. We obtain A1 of 0.711 nm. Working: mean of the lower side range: 17.3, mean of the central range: 13.3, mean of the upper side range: 21.1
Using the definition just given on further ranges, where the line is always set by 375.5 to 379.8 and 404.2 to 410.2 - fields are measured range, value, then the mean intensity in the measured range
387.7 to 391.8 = 0.177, 18.1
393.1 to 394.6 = 0.621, 11.3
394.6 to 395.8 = 0.037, 18.9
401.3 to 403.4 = -0.101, 21.2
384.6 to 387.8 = -0.224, 19.8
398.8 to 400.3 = -0.084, 21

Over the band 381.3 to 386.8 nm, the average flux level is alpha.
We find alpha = 17.7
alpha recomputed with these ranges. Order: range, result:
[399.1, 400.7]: 20.9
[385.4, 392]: 18.6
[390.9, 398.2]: 15.3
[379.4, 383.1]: 17.6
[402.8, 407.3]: 21.1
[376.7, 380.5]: 17.6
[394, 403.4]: 18.7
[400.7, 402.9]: 21.5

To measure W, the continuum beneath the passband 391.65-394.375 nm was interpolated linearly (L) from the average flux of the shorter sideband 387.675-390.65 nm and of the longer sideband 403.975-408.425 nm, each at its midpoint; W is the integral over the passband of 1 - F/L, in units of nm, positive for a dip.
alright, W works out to 0.74 nm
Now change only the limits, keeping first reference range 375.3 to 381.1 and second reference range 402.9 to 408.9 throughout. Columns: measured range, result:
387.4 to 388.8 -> 0.07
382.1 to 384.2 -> 0.42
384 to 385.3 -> -0.06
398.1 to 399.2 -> -0.01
